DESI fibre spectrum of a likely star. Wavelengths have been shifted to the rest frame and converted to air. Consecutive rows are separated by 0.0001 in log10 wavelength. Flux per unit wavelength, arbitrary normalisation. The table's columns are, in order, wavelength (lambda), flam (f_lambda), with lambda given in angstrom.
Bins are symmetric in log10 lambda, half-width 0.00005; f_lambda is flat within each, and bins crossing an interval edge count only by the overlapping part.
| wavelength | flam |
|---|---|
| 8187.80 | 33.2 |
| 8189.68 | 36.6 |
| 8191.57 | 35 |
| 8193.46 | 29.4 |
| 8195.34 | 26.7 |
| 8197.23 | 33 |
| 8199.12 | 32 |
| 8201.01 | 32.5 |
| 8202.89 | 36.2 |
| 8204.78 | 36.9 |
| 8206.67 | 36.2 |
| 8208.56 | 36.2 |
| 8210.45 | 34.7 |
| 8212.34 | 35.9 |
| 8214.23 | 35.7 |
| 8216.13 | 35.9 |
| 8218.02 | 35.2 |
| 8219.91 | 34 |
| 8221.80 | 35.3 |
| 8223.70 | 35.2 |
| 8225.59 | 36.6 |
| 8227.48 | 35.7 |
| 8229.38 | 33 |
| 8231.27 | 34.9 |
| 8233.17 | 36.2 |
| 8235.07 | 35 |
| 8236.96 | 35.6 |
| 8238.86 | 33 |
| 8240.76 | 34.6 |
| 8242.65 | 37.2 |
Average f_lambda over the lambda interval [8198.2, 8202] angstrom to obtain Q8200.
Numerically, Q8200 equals 32.4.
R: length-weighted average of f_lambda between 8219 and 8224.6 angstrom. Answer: 34.8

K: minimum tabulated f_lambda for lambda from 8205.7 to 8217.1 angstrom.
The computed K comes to 34.7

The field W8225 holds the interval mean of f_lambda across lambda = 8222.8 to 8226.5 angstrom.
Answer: 35.9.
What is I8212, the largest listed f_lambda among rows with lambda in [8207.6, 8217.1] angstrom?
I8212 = 36.2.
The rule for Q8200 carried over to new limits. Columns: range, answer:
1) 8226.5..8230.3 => 34.4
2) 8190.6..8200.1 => 31.2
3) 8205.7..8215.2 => 35.7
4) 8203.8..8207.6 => 36.5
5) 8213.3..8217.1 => 35.7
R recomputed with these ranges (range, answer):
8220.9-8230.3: 35.2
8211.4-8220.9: 35.3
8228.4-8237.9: 34.9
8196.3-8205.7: 34.1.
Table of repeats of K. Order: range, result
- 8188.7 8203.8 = 26.7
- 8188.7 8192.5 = 35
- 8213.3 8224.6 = 34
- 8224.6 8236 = 33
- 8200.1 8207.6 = 32.5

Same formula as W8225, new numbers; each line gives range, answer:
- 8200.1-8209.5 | 35.6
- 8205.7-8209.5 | 36.2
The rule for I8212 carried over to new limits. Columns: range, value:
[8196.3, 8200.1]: 33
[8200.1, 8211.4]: 36.9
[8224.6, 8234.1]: 36.6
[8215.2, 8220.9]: 35.9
